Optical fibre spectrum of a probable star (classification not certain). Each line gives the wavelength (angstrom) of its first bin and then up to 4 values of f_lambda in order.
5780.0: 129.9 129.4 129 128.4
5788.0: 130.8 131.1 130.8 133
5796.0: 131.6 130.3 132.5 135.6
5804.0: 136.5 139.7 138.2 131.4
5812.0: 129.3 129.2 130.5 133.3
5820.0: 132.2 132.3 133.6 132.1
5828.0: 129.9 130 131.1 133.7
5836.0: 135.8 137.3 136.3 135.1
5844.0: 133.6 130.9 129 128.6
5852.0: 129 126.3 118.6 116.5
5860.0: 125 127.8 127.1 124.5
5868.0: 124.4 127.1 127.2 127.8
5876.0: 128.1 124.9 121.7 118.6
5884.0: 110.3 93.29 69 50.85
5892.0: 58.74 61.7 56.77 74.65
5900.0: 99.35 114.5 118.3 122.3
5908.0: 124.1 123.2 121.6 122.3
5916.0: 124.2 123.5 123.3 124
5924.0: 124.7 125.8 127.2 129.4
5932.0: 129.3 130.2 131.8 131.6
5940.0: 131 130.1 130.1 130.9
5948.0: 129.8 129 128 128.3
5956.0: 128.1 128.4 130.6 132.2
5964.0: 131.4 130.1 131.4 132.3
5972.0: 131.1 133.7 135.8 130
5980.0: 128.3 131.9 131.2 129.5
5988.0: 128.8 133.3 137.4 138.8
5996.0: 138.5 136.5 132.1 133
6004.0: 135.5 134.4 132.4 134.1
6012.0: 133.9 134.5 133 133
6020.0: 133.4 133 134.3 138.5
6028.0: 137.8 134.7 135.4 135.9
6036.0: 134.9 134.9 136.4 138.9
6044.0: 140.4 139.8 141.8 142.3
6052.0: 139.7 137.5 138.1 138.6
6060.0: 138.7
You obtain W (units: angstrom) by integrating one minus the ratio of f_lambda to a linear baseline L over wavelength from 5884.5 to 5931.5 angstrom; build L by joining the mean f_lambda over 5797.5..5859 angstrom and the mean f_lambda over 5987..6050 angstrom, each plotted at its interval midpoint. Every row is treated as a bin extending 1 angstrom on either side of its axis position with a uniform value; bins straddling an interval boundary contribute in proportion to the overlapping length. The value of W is 9.9 angstrom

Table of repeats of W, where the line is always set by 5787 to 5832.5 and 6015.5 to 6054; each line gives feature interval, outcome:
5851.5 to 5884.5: 2.4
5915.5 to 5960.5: 2.2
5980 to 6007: 0.5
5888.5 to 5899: 5.7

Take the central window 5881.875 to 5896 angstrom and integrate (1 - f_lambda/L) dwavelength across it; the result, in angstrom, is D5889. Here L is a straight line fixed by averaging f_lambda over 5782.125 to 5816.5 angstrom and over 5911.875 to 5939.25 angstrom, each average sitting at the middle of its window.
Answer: 5.7 angstrom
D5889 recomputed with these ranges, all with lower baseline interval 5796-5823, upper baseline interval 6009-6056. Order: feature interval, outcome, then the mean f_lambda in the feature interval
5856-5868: 0.9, 124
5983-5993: 0.3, 132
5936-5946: 0.3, 131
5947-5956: 0.4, 129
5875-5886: 1.3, 118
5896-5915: 3.4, 110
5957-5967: 0.4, 131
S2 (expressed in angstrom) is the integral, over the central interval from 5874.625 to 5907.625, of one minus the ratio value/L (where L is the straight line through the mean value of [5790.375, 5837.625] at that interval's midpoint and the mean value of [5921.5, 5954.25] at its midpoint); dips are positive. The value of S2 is 8.7 angstrom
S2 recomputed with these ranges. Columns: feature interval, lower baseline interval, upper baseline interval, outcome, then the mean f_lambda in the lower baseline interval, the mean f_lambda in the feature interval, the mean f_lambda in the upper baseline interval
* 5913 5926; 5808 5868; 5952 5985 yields 0.7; 130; 124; 131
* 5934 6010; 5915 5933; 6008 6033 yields -1.0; 126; 132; 135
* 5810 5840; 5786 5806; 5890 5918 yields -2.0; 133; 132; 101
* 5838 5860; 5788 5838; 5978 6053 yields 0.7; 133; 129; 135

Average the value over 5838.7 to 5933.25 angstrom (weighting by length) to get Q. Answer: 116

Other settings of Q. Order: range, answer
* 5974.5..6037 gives 134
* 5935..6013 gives 132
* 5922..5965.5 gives 129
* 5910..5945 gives 127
